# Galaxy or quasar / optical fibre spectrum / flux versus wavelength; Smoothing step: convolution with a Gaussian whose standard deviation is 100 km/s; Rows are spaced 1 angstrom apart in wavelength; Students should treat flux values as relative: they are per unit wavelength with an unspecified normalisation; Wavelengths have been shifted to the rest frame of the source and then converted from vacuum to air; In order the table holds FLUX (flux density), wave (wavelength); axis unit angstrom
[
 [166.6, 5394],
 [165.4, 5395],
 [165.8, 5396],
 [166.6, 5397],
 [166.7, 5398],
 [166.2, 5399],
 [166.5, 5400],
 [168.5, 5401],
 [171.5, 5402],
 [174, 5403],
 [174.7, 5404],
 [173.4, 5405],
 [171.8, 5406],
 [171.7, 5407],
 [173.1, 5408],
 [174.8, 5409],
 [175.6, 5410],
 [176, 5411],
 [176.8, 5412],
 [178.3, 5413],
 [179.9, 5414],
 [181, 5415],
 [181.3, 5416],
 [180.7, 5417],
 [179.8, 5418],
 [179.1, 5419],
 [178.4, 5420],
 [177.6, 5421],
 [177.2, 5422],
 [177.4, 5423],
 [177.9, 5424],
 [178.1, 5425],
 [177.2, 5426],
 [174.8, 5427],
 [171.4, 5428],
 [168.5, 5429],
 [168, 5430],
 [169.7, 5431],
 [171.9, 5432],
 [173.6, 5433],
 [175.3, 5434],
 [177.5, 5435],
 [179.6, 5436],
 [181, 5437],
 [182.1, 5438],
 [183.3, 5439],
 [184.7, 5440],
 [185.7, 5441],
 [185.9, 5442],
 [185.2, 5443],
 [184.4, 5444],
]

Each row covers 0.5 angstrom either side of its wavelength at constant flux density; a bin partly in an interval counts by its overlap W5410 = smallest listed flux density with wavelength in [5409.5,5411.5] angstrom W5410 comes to 175.6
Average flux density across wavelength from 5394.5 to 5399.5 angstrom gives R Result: 166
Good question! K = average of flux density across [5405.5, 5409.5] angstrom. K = 173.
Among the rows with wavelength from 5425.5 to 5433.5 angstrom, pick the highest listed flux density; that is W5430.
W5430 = 177.2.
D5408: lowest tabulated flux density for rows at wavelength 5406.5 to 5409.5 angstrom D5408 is 171.7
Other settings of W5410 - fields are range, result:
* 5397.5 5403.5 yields 166.2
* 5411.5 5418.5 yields 176.8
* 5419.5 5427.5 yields 174.8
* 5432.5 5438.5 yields 173.6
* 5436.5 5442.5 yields 181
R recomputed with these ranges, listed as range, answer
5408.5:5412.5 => 176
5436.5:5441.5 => 183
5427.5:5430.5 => 169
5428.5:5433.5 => 170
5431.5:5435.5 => 175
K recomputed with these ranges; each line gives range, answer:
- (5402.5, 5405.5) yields 174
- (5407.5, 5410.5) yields 174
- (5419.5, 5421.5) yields 178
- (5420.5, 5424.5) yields 178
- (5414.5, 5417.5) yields 181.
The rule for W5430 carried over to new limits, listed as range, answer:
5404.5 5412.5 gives 176.8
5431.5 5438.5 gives 182.1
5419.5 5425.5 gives 178.4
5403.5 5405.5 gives 174.7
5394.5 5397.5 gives 166.6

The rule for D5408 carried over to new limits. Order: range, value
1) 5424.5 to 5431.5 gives 168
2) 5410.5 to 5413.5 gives 176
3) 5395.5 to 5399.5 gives 165.8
